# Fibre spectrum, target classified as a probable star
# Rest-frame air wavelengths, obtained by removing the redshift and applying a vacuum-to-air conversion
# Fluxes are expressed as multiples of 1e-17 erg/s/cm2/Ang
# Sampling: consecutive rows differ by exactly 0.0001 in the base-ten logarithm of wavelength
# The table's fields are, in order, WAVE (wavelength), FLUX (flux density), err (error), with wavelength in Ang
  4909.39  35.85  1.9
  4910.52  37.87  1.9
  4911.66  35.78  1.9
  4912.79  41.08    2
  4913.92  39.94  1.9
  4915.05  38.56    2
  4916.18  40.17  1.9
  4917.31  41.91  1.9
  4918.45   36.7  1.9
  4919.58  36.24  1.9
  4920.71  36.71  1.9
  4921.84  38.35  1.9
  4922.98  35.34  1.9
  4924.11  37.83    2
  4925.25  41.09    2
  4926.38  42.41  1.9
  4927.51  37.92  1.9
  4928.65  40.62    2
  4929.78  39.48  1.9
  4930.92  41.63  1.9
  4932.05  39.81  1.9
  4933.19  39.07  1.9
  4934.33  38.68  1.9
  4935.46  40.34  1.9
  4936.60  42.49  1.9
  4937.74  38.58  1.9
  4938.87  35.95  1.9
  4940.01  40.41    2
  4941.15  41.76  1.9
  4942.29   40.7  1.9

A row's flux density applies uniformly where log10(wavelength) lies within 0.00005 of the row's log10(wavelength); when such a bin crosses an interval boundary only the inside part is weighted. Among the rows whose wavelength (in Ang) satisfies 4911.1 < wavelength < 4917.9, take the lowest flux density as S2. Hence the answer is 35.78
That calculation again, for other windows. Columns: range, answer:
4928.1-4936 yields 38.68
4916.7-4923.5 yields 35.34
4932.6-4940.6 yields 35.95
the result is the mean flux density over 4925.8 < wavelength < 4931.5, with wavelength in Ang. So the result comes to 40.5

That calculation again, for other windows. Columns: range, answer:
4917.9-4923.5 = 36.7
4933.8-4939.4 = 39.3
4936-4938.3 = 40.4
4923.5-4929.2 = 39.9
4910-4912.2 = 36.7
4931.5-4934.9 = 39.2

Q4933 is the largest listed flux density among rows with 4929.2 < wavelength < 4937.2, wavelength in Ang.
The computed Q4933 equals 42.49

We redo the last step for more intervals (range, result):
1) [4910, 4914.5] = 41.08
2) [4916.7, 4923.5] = 41.91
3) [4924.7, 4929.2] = 42.41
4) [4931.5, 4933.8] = 39.81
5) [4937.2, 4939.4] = 38.58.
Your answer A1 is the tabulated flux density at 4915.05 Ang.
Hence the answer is 38.56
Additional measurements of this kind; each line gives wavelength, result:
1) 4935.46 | 40.34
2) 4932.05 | 39.81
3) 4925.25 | 41.09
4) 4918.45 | 36.7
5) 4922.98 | 35.34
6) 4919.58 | 36.24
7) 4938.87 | 35.95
